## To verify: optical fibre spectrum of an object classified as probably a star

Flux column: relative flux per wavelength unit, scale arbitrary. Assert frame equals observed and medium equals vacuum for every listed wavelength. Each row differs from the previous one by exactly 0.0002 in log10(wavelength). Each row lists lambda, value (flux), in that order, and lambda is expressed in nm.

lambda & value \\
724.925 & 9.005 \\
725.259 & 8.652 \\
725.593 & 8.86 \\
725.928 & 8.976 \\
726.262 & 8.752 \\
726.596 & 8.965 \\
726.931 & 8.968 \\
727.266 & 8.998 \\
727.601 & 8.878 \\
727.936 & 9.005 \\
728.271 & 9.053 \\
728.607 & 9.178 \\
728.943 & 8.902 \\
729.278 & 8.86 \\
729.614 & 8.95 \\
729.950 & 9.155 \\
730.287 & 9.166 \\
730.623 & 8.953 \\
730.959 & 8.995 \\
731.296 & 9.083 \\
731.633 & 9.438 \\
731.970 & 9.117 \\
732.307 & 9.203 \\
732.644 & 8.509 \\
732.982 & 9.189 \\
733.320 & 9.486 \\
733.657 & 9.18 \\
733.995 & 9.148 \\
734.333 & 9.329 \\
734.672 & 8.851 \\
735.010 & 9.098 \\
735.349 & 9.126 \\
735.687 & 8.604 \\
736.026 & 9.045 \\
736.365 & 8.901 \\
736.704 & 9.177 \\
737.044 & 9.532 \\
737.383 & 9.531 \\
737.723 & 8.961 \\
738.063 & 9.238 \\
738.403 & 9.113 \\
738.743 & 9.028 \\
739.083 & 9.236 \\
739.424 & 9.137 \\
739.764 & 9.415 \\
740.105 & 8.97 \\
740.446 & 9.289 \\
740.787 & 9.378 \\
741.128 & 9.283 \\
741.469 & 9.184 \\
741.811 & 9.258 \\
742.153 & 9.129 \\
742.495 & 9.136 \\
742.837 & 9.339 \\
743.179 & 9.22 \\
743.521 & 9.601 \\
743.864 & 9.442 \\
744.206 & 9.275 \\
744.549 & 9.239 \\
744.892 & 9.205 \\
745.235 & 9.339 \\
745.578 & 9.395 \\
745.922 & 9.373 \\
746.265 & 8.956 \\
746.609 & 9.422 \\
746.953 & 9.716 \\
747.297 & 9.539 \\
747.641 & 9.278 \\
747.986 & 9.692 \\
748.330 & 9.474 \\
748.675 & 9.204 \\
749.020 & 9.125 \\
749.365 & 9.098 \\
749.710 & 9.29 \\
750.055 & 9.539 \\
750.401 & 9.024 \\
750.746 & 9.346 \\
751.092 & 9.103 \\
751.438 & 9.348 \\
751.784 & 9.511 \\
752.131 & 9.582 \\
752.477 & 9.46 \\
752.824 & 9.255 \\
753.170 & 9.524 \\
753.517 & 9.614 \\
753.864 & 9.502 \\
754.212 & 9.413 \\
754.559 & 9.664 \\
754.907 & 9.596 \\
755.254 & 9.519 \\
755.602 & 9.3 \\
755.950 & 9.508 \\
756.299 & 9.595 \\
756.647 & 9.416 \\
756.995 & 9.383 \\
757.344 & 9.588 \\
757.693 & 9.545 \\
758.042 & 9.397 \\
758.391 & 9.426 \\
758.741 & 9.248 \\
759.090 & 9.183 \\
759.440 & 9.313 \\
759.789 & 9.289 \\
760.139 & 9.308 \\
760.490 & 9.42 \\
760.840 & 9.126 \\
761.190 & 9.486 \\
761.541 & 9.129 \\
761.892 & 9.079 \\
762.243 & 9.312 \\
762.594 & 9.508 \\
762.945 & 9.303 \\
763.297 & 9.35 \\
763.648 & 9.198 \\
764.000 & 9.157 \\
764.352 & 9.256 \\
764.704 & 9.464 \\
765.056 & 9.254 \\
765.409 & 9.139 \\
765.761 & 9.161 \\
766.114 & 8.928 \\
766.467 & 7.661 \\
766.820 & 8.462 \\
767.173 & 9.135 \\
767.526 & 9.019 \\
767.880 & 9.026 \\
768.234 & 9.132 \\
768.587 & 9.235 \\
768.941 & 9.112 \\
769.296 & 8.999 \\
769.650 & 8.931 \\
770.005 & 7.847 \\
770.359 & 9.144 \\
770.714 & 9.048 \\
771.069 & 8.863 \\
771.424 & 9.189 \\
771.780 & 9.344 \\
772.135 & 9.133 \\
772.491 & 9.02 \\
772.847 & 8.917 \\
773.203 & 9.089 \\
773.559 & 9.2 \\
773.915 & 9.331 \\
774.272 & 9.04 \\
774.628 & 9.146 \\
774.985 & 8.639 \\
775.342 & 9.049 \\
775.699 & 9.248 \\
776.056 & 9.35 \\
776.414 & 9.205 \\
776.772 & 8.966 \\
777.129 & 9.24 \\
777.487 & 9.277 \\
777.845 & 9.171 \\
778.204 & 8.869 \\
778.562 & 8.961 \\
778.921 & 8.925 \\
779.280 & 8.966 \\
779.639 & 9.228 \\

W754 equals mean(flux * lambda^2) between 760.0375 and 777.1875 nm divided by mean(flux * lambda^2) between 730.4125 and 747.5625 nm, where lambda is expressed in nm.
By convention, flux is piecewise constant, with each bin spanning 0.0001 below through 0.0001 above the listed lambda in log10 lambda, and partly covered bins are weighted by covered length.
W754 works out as 1.1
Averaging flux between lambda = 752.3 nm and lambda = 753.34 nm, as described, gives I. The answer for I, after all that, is 9.42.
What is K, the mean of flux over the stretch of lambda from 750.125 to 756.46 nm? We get 9.44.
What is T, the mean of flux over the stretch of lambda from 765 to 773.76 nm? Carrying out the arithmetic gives 8.96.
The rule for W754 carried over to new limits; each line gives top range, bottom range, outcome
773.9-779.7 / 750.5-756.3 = 1.02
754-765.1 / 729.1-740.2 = 1.10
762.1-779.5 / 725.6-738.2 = 1.11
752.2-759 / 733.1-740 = 1.09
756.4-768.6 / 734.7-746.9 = 1.06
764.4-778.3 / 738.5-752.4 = 1.04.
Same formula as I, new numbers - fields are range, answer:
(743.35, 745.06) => 9.35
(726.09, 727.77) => 8.92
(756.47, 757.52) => 9.47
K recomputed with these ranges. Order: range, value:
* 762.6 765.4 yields 9.29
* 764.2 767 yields 8.91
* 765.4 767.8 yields 8.77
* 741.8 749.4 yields 9.33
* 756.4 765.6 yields 9.32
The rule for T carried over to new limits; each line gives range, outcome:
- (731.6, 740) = 9.14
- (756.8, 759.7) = 9.38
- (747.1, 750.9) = 9.33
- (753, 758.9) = 9.48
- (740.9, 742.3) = 9.22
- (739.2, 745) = 9.26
